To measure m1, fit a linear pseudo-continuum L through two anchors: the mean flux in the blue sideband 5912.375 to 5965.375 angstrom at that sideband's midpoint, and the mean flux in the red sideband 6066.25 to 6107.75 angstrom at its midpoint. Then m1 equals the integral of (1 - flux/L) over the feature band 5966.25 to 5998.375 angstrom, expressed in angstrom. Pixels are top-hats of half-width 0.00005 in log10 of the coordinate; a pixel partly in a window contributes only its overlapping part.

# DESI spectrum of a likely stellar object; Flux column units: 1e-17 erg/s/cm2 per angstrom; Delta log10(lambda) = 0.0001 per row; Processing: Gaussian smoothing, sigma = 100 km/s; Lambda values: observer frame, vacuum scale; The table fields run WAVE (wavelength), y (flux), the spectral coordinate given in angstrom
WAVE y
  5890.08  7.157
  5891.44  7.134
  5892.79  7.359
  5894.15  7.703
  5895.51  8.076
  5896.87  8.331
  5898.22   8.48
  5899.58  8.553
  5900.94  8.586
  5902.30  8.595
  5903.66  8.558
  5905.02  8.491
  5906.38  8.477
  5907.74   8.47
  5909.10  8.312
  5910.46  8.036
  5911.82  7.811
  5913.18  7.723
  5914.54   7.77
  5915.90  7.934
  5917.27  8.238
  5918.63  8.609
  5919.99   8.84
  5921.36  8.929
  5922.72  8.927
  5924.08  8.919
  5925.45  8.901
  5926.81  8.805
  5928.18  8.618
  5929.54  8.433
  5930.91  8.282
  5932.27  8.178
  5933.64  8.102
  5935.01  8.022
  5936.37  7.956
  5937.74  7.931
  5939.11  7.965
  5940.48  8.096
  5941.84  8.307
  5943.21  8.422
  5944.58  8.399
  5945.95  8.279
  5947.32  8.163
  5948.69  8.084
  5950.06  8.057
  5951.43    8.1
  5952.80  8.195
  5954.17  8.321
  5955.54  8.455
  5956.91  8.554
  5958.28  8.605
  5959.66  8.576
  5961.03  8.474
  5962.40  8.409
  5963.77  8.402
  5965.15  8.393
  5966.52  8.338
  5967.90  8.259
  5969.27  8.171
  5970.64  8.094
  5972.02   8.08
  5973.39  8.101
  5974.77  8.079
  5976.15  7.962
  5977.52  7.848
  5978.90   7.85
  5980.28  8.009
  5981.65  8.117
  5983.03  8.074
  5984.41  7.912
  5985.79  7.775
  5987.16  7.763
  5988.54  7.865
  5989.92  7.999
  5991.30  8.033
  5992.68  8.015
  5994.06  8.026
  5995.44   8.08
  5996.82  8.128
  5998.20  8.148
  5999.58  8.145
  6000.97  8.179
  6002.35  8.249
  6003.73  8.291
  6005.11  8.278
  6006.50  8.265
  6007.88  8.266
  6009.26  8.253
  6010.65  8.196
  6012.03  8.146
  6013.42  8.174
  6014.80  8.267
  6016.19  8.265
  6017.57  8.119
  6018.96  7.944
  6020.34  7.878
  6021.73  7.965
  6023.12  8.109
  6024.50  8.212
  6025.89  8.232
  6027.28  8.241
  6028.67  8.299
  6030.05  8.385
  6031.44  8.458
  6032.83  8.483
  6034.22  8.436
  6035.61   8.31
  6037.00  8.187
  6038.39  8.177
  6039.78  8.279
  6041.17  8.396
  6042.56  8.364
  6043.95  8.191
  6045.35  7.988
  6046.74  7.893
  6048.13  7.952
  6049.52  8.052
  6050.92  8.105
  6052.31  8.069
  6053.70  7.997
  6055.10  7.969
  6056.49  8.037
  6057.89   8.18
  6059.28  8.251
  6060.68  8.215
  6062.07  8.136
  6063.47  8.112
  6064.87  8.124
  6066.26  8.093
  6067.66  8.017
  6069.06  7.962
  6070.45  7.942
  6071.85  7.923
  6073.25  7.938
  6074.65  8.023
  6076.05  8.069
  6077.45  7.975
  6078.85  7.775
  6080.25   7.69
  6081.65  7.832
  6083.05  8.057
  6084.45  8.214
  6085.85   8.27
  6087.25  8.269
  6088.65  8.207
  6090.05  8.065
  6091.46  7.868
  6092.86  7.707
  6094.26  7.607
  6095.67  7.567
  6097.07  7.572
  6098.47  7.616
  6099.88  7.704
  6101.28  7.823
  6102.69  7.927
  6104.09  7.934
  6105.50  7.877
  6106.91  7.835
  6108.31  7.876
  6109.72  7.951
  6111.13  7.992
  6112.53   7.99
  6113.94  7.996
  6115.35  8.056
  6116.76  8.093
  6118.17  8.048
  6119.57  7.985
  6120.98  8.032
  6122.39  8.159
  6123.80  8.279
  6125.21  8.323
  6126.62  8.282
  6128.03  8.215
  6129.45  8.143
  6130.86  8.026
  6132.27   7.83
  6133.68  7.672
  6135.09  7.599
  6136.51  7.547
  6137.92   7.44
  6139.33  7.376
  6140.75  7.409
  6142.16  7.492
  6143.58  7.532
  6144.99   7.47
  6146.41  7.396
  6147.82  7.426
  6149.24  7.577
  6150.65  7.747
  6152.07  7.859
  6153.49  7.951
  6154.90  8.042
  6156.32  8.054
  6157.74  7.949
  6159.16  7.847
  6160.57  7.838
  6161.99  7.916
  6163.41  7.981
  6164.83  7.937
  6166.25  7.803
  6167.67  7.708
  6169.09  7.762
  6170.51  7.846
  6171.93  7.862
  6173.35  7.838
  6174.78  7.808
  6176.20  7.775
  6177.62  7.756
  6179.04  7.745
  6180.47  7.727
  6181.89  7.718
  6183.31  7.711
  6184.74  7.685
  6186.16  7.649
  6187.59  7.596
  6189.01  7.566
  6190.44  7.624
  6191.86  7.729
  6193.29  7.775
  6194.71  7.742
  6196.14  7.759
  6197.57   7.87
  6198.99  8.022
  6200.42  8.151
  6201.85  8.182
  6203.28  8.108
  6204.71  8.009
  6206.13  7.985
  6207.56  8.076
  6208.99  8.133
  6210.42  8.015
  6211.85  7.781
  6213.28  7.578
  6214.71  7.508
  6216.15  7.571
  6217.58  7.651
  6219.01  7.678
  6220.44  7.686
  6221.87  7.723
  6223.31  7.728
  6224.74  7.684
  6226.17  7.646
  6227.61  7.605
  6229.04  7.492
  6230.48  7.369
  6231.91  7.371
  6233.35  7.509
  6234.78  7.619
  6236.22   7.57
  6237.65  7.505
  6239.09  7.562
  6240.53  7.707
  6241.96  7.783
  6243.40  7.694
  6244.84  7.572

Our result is 0.7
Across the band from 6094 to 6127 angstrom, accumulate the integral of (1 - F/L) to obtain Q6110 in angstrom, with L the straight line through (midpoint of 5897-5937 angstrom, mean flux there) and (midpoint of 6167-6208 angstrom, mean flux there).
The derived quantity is 0.2 angstrom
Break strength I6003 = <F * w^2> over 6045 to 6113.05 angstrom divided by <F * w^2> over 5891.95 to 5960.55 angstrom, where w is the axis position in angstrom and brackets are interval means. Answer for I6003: 1.0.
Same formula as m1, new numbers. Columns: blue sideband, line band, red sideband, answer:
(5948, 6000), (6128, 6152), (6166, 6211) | 0.84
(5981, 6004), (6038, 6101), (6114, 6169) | -0.54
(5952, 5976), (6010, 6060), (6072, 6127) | -0.27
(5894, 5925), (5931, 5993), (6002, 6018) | 1.12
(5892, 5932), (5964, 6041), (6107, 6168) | 0.16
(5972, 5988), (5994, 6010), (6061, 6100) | -0.49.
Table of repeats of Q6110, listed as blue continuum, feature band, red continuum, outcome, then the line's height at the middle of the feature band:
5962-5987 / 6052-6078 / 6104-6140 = -0.2 angstrom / 8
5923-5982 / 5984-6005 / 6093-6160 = 0.3 angstrom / 8.16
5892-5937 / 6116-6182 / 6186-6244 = 0.3 angstrom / 7.86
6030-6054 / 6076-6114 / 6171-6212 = 0.8 angstrom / 8.08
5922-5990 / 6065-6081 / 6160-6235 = 0.1 angstrom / 8.01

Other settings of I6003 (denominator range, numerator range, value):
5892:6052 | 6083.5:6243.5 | 1.01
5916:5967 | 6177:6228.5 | 1.01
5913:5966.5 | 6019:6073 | 1.01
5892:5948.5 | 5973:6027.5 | 1.00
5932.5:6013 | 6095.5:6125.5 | 1.02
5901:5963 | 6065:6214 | 1.01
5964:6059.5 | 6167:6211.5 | 1.02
